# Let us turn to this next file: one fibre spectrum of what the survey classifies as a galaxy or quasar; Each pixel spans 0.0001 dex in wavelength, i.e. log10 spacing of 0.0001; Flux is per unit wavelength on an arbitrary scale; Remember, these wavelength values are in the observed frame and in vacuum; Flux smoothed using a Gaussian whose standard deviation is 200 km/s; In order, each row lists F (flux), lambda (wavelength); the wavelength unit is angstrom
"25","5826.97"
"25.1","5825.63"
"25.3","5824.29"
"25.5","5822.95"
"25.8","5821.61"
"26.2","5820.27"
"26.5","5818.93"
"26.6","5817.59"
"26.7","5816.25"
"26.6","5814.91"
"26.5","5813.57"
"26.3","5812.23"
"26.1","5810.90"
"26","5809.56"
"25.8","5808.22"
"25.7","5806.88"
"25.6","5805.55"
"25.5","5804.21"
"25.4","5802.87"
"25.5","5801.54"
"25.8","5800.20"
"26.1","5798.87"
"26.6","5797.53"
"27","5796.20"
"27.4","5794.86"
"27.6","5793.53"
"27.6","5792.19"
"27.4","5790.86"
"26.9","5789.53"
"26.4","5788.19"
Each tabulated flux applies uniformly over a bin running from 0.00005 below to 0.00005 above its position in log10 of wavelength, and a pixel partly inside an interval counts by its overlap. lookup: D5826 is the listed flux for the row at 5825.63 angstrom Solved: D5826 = 25.1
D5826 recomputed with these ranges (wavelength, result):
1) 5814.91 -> 26.6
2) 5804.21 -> 25.5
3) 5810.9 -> 26.1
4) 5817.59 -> 26.6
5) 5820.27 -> 26.2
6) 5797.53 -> 26.6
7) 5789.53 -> 26.9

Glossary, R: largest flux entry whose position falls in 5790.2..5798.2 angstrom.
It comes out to 27.6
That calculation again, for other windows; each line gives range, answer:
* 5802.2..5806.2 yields 25.6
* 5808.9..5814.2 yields 26.5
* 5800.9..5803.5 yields 25.5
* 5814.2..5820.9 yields 26.7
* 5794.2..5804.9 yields 27.4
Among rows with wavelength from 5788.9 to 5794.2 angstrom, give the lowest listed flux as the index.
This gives 26.9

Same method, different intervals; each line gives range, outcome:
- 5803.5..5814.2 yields 25.5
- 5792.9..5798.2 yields 26.6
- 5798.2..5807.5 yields 25.4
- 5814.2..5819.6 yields 26.5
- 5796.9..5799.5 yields 26.1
